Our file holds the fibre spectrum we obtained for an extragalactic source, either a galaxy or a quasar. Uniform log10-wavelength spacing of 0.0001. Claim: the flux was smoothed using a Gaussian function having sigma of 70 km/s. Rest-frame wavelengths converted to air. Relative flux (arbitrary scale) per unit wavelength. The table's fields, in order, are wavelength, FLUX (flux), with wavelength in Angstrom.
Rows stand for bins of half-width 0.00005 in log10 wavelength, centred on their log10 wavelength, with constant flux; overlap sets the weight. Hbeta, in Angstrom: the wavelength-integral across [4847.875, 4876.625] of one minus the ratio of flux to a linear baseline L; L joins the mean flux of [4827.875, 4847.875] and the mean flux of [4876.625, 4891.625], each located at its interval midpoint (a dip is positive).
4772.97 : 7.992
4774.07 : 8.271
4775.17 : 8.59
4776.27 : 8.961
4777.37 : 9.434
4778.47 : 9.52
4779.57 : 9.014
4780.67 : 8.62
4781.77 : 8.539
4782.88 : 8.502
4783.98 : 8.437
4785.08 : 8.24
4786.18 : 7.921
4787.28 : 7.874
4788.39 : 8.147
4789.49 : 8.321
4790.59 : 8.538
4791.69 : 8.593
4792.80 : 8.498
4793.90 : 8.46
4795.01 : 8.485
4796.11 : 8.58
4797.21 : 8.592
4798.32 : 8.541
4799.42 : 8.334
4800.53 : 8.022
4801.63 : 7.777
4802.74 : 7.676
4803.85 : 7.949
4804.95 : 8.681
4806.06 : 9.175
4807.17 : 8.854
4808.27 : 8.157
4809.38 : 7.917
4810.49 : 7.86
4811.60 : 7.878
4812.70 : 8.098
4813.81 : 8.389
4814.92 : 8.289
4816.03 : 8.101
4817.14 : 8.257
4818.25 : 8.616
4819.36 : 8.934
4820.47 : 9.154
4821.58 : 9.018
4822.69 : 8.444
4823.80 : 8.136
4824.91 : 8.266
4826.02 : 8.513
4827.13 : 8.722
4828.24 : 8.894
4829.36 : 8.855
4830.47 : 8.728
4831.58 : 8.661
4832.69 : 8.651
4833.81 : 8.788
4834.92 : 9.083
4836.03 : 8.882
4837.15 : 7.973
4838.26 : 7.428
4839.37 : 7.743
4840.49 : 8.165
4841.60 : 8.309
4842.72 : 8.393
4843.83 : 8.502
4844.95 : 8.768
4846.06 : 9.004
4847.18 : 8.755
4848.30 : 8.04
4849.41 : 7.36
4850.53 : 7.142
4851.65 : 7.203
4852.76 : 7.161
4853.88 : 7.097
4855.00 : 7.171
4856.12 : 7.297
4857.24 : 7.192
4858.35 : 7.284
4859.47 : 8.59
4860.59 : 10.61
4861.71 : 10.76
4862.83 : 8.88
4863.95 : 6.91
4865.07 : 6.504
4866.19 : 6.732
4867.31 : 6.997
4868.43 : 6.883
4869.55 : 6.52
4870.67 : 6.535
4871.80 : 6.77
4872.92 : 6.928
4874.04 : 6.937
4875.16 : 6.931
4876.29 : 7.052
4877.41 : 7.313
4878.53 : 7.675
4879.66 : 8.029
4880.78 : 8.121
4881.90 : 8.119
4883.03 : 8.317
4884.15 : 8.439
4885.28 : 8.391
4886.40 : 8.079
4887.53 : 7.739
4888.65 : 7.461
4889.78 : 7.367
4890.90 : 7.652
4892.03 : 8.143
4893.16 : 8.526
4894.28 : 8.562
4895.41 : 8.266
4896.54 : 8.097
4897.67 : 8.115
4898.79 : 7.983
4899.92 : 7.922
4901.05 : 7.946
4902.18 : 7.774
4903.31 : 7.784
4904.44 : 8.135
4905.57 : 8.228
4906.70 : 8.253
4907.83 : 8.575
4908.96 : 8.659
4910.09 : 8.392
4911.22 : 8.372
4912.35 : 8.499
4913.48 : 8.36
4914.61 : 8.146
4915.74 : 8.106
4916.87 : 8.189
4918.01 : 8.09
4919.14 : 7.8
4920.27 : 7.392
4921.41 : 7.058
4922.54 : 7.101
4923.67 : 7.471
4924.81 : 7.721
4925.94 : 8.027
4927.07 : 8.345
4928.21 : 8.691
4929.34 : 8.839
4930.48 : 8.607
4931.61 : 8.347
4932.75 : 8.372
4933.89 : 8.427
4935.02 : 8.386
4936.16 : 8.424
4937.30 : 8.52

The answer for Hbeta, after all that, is 2.64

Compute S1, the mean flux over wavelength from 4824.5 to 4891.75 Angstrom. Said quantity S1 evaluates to 7.92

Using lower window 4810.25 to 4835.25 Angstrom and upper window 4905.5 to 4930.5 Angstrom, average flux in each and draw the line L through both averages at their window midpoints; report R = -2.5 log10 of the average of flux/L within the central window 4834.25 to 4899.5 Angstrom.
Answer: 0.07 mag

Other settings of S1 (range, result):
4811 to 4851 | 8.42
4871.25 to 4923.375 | 7.91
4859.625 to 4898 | 7.78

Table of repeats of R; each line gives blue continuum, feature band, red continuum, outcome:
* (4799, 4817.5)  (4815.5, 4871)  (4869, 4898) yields -0.023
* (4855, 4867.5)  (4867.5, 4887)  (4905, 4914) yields 0.092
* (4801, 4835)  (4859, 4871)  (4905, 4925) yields 0.057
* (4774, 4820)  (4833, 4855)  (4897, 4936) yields 0.030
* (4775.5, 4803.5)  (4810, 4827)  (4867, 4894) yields -0.031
